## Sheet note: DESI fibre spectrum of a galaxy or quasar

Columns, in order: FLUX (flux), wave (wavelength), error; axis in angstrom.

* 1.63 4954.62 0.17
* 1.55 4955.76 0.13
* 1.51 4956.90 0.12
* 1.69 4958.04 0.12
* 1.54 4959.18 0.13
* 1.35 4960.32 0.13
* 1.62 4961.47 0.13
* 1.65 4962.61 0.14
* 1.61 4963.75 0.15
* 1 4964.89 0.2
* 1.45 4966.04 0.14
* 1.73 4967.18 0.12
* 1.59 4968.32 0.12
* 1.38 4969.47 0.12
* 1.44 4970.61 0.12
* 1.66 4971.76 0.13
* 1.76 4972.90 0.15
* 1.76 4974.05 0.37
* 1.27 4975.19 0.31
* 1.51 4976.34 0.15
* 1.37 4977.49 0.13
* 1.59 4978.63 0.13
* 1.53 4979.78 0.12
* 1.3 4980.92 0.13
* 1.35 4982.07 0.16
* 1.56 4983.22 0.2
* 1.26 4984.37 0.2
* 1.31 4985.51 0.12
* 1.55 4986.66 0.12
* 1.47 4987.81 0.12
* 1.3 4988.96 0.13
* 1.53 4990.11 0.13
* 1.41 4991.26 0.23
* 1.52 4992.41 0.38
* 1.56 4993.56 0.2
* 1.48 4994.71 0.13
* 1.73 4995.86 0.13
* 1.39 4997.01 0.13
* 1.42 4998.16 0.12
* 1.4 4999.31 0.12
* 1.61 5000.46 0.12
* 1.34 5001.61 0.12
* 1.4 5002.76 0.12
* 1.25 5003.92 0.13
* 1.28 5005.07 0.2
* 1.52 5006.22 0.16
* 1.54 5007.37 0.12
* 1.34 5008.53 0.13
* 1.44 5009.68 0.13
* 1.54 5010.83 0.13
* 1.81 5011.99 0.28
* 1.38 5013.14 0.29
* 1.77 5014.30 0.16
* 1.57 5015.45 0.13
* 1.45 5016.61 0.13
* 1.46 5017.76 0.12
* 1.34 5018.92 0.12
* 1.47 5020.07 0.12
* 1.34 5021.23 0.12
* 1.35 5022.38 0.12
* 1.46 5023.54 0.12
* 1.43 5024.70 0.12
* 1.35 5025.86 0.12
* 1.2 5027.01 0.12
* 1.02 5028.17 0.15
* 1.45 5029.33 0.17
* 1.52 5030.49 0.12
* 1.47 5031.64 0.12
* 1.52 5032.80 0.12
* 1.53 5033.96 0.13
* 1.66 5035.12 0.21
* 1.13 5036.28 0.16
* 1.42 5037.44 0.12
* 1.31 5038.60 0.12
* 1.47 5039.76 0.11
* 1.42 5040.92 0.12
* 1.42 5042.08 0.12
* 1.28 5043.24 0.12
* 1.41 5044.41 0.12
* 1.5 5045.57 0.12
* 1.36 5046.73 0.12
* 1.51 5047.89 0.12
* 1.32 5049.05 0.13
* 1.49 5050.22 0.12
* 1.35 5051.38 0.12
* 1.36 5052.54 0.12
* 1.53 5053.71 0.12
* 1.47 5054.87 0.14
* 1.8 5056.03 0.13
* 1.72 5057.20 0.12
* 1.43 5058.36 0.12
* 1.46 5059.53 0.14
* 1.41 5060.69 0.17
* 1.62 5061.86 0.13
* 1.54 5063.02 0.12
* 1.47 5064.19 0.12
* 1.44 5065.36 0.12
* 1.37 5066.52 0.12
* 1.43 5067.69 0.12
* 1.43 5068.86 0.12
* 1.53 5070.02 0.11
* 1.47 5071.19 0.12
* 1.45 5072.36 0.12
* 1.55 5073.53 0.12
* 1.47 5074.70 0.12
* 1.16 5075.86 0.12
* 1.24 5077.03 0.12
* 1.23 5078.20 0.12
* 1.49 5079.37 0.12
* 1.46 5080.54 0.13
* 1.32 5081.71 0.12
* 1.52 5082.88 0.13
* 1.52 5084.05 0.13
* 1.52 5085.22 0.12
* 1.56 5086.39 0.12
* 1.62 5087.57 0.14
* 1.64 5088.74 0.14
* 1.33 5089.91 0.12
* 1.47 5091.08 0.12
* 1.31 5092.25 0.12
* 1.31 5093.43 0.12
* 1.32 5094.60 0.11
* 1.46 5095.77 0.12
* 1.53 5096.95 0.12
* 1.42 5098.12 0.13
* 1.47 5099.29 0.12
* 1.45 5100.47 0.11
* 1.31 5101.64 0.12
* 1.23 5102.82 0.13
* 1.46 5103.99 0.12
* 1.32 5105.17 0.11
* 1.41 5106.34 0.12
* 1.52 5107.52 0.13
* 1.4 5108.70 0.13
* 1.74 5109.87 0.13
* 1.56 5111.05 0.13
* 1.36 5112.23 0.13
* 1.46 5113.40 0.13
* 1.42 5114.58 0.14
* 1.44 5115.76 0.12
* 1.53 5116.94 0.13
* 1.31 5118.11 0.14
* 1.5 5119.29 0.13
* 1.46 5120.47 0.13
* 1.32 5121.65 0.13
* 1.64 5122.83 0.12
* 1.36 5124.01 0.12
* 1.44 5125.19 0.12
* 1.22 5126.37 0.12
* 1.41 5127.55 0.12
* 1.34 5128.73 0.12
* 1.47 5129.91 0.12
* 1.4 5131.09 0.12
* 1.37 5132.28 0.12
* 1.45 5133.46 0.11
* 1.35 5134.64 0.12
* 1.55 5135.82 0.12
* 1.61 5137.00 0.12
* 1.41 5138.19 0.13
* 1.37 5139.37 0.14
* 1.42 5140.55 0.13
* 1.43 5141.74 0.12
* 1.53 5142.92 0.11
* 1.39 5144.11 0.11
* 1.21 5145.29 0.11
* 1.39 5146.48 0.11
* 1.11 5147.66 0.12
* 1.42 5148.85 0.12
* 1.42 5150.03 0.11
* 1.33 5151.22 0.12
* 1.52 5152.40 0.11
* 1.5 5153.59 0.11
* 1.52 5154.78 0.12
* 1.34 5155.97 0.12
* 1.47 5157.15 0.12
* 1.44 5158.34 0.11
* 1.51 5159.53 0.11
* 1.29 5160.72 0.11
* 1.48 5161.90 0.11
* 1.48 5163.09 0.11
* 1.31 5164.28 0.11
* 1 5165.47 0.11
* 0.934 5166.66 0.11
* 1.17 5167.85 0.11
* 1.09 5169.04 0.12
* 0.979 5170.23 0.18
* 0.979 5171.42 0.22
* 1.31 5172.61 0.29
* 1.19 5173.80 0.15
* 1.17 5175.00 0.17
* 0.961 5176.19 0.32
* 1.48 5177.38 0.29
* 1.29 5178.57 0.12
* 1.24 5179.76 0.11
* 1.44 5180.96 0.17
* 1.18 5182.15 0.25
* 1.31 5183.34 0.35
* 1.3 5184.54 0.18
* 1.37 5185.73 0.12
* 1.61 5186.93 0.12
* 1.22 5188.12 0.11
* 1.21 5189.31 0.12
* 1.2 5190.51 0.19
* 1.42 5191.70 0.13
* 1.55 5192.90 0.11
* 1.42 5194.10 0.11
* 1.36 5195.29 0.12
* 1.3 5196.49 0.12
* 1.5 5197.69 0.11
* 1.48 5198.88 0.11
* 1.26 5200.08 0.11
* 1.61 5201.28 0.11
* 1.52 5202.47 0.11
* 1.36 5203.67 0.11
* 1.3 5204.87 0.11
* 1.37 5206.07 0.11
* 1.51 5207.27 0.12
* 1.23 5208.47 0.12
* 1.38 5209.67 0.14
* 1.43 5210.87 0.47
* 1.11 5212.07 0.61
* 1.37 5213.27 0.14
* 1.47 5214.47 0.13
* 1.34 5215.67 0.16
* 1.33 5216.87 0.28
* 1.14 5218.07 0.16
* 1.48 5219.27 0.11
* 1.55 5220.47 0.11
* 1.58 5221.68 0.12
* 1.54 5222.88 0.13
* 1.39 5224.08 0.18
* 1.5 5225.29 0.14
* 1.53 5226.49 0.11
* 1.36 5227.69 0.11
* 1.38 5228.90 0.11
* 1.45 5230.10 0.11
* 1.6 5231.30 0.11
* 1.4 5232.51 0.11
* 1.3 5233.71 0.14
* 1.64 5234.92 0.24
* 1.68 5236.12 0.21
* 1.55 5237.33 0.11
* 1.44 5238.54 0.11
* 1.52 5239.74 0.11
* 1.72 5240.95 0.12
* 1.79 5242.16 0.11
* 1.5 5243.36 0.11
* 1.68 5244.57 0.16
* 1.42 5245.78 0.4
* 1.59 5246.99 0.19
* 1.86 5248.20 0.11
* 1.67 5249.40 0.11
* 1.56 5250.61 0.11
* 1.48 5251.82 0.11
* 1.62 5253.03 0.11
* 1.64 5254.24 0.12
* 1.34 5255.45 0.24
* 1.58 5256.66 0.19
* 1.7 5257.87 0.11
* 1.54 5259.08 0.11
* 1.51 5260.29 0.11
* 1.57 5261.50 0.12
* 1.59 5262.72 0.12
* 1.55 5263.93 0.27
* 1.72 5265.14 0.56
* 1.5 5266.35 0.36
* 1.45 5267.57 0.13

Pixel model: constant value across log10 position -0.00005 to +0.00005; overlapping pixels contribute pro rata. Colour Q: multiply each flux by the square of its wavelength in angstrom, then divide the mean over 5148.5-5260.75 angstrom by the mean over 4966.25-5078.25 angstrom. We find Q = 1.04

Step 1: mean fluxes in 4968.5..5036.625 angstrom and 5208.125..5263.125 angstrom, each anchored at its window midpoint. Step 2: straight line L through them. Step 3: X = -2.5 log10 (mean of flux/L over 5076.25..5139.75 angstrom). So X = 0.034 mag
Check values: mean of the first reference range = 1.46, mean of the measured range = 1.43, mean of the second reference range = 1.5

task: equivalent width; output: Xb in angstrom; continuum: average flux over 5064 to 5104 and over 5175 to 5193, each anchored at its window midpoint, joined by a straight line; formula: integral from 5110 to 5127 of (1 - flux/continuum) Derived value -0.6 angstrom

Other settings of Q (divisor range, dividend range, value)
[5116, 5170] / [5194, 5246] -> 1.08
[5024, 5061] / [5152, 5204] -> 0.98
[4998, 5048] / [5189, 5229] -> 1.05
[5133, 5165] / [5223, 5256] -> 1.13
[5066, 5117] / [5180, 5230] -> 1.01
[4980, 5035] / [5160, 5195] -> 0.94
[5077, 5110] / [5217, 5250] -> 1.12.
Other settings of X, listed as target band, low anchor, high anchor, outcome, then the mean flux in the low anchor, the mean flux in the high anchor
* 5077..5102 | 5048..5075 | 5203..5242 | 0.03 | 1.48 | 1.44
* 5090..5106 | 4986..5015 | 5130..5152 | 0.03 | 1.48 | 1.4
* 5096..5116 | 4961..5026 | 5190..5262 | 0.03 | 1.47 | 1.48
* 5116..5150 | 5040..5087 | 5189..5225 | 0.01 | 1.45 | 1.39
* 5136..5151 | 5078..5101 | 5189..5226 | 0.02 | 1.45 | 1.4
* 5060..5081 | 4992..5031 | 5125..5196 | -0.02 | 1.44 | 1.34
